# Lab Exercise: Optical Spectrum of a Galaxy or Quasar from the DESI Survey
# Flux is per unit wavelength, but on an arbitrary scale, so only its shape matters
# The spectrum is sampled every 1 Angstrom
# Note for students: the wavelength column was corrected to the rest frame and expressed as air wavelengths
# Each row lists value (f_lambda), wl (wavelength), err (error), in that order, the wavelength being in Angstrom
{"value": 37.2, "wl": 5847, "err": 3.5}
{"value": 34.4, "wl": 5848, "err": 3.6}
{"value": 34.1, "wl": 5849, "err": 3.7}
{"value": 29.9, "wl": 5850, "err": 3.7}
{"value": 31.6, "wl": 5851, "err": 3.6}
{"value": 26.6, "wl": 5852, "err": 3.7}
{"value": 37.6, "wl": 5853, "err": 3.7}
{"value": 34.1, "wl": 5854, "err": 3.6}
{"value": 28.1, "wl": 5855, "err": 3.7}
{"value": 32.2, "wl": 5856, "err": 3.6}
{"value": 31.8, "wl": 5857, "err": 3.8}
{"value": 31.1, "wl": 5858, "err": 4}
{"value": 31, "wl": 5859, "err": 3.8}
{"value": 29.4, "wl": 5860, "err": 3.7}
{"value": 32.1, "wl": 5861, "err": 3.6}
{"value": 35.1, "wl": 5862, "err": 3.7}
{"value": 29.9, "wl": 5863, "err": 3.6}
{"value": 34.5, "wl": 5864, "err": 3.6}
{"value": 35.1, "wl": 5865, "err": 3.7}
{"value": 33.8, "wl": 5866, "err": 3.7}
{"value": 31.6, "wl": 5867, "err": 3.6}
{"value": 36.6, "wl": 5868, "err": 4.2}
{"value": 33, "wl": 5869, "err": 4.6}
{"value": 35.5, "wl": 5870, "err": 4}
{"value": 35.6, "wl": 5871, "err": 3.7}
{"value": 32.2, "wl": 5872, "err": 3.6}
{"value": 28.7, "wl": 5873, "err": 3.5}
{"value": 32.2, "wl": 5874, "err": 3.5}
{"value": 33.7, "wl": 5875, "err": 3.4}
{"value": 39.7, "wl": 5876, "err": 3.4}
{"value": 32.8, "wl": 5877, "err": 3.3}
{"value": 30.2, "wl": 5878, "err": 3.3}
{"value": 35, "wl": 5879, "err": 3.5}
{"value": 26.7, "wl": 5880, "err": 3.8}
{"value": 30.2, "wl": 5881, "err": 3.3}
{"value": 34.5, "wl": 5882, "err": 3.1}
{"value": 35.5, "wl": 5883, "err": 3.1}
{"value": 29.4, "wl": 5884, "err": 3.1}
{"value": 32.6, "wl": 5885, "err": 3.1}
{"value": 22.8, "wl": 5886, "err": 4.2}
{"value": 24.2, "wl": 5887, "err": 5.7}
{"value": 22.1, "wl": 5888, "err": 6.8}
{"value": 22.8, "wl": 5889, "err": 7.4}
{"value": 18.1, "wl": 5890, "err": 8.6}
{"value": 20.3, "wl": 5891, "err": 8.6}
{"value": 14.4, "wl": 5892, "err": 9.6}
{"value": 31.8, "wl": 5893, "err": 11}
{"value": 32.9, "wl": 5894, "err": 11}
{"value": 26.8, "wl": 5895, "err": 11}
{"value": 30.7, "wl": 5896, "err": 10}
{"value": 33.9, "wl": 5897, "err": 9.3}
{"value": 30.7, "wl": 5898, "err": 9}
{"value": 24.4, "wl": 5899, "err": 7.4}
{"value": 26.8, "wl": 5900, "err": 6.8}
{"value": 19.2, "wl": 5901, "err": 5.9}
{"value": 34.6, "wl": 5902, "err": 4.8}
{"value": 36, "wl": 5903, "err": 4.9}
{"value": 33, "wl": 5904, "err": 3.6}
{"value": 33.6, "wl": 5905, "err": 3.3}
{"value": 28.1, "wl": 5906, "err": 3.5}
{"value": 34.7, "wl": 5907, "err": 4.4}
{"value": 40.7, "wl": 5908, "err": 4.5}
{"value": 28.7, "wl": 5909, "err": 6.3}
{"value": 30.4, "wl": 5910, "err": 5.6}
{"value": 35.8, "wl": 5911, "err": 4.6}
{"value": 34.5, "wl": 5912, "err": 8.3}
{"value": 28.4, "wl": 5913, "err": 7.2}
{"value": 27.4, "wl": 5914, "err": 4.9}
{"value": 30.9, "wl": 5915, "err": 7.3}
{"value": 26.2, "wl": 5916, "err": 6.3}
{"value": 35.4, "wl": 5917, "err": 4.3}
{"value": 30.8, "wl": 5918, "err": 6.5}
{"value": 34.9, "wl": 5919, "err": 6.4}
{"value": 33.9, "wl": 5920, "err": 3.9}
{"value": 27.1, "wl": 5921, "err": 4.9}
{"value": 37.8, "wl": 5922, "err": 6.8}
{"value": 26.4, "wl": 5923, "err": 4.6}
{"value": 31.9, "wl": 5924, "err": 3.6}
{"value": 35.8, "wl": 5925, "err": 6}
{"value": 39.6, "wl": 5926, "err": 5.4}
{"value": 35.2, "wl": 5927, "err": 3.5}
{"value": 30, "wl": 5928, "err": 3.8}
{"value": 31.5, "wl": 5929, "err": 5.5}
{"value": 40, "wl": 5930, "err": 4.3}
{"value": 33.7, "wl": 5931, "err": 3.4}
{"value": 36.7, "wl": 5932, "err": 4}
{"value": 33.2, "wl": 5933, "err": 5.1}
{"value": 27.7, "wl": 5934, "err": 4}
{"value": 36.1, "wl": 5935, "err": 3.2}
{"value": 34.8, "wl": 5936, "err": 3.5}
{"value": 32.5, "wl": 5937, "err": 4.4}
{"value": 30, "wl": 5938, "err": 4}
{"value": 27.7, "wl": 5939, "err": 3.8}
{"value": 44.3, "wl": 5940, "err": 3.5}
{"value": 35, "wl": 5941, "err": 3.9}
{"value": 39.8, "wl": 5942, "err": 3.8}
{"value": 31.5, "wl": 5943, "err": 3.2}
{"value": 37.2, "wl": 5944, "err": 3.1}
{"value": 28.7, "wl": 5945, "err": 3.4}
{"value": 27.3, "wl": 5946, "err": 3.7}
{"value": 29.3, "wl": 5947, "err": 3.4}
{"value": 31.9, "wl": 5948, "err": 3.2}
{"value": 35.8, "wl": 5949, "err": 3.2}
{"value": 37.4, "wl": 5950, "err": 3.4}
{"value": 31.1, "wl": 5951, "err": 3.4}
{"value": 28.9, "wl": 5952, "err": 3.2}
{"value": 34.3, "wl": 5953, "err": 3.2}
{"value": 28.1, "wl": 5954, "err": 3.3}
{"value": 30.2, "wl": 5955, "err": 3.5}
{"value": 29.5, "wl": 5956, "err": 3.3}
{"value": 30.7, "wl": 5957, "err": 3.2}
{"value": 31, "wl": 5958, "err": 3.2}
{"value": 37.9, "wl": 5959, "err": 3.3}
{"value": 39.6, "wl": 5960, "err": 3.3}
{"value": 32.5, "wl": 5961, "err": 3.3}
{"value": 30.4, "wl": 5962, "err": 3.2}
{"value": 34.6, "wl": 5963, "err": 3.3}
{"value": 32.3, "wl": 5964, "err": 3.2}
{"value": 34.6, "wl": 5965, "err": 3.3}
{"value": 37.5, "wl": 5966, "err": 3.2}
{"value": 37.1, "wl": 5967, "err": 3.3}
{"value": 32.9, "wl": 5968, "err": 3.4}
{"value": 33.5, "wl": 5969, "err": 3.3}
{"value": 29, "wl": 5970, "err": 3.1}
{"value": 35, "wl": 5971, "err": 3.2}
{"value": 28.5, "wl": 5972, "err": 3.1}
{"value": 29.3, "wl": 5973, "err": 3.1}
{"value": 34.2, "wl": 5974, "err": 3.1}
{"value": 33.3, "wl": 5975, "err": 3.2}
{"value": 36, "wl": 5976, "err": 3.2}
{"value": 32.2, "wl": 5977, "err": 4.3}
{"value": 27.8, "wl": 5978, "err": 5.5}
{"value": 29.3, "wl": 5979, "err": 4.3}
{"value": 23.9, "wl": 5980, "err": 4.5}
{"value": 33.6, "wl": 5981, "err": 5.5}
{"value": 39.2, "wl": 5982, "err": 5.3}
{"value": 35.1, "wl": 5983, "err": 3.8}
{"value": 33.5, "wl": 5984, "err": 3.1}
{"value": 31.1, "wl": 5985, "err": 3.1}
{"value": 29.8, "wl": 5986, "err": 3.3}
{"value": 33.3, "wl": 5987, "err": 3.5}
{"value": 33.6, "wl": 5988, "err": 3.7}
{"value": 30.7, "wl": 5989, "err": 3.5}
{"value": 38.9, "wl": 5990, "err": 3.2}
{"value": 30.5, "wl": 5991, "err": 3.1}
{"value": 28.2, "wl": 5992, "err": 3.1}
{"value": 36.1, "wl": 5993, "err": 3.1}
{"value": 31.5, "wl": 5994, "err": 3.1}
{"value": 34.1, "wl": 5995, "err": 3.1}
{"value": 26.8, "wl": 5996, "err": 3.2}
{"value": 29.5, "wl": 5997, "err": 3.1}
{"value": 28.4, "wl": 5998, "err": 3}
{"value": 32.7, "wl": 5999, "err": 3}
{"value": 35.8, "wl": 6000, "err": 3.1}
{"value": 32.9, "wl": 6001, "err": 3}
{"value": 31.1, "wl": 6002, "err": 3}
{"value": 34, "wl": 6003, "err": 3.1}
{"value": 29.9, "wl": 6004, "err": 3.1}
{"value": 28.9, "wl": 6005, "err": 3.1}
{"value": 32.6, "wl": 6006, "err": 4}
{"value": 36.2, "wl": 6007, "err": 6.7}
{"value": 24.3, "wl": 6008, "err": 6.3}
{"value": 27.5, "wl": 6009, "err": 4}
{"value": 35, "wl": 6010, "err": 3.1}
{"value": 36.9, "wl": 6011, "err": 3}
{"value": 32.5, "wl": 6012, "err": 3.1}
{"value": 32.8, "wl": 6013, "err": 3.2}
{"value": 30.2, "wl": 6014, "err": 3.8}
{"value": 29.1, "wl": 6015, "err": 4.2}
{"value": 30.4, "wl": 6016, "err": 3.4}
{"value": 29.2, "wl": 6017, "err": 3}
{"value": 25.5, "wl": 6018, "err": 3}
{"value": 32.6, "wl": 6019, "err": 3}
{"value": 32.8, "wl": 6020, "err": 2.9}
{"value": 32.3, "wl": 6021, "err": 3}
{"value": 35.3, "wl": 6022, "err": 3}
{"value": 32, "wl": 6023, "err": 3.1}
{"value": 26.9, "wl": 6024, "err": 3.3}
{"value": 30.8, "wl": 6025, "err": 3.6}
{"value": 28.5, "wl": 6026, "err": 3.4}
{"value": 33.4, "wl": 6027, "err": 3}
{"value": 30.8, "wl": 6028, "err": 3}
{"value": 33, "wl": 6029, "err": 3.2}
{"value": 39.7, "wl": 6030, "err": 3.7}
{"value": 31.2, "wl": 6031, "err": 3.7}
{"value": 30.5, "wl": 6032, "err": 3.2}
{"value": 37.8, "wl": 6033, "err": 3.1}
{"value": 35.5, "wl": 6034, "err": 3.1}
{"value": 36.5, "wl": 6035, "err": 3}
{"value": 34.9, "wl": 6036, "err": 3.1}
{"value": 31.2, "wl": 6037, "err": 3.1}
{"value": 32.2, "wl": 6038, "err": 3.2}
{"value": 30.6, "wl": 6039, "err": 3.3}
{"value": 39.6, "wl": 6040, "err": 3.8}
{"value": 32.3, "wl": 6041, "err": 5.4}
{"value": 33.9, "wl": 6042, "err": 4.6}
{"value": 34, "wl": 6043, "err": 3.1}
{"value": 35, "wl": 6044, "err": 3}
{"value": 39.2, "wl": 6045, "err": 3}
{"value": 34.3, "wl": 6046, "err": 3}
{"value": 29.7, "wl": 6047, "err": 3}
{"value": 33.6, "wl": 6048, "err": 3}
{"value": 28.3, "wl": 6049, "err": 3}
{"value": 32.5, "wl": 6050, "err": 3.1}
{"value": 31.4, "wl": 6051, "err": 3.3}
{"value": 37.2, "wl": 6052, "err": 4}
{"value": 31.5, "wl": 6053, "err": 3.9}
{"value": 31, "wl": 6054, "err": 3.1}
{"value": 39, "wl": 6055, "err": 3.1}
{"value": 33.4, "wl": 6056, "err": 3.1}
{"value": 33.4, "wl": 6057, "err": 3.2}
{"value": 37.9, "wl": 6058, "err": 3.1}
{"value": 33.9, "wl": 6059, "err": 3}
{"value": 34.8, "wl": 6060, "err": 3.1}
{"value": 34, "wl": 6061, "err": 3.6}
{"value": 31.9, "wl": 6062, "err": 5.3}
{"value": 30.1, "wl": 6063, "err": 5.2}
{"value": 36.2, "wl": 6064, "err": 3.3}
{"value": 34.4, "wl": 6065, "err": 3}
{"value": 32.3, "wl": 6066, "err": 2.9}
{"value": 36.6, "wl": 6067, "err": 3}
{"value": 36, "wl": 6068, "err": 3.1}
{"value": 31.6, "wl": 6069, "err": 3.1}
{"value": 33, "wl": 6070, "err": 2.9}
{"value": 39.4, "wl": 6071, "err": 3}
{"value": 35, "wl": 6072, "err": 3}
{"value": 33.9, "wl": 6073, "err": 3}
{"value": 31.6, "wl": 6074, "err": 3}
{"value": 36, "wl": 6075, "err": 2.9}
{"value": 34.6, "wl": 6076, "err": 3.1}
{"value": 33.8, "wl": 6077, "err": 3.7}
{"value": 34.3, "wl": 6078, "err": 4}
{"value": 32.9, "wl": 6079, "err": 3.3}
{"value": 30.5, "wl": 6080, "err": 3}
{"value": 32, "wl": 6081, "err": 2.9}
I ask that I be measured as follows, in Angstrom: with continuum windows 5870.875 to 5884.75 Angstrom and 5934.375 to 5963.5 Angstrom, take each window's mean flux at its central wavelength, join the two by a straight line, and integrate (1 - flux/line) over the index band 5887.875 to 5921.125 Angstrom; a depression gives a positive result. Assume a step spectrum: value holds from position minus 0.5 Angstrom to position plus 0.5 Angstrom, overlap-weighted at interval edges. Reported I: 3.2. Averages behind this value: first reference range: 32.5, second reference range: 33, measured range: 29.5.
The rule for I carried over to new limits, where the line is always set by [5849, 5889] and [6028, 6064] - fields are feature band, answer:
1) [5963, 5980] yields 0.2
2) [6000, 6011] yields 0.5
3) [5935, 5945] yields -0.6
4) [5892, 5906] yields 1.0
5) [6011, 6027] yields 1.2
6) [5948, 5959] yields 0.2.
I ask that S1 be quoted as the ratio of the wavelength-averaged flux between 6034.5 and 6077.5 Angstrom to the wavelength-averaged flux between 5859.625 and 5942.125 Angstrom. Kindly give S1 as 1.08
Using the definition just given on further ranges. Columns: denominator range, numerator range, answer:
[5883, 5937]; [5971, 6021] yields 1.04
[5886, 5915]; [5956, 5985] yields 1.15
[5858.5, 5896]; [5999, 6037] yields 1.06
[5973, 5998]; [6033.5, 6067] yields 1.06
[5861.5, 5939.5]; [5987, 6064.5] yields 1.04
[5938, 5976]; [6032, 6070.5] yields 1.03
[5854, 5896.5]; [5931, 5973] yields 1.09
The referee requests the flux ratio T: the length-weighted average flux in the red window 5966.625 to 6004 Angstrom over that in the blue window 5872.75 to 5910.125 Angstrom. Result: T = 1.09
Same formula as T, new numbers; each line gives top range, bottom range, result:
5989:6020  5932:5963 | 0.96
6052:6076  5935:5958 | 1.05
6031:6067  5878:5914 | 1.16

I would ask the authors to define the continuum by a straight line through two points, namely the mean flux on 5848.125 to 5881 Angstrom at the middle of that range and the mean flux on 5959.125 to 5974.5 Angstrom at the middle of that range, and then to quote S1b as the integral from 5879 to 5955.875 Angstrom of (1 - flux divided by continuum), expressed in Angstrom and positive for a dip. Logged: 4.38 Angstrom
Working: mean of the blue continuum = 32.5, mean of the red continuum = 33.5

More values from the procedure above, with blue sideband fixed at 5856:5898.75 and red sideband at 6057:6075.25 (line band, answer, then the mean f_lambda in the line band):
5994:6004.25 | 0.44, 31.6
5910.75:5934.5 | -0.95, 32.7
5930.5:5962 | -1.11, 33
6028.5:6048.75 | -0.24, 34.2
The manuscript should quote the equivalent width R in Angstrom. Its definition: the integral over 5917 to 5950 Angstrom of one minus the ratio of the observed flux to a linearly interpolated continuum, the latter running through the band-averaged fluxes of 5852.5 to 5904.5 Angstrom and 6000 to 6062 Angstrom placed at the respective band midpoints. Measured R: -2.26 Angstrom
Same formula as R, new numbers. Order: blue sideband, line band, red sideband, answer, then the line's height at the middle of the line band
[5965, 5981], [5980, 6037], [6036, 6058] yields 1.15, 32.8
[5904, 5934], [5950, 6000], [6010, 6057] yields 0.71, 32.8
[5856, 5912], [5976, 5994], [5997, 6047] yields -0.15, 32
